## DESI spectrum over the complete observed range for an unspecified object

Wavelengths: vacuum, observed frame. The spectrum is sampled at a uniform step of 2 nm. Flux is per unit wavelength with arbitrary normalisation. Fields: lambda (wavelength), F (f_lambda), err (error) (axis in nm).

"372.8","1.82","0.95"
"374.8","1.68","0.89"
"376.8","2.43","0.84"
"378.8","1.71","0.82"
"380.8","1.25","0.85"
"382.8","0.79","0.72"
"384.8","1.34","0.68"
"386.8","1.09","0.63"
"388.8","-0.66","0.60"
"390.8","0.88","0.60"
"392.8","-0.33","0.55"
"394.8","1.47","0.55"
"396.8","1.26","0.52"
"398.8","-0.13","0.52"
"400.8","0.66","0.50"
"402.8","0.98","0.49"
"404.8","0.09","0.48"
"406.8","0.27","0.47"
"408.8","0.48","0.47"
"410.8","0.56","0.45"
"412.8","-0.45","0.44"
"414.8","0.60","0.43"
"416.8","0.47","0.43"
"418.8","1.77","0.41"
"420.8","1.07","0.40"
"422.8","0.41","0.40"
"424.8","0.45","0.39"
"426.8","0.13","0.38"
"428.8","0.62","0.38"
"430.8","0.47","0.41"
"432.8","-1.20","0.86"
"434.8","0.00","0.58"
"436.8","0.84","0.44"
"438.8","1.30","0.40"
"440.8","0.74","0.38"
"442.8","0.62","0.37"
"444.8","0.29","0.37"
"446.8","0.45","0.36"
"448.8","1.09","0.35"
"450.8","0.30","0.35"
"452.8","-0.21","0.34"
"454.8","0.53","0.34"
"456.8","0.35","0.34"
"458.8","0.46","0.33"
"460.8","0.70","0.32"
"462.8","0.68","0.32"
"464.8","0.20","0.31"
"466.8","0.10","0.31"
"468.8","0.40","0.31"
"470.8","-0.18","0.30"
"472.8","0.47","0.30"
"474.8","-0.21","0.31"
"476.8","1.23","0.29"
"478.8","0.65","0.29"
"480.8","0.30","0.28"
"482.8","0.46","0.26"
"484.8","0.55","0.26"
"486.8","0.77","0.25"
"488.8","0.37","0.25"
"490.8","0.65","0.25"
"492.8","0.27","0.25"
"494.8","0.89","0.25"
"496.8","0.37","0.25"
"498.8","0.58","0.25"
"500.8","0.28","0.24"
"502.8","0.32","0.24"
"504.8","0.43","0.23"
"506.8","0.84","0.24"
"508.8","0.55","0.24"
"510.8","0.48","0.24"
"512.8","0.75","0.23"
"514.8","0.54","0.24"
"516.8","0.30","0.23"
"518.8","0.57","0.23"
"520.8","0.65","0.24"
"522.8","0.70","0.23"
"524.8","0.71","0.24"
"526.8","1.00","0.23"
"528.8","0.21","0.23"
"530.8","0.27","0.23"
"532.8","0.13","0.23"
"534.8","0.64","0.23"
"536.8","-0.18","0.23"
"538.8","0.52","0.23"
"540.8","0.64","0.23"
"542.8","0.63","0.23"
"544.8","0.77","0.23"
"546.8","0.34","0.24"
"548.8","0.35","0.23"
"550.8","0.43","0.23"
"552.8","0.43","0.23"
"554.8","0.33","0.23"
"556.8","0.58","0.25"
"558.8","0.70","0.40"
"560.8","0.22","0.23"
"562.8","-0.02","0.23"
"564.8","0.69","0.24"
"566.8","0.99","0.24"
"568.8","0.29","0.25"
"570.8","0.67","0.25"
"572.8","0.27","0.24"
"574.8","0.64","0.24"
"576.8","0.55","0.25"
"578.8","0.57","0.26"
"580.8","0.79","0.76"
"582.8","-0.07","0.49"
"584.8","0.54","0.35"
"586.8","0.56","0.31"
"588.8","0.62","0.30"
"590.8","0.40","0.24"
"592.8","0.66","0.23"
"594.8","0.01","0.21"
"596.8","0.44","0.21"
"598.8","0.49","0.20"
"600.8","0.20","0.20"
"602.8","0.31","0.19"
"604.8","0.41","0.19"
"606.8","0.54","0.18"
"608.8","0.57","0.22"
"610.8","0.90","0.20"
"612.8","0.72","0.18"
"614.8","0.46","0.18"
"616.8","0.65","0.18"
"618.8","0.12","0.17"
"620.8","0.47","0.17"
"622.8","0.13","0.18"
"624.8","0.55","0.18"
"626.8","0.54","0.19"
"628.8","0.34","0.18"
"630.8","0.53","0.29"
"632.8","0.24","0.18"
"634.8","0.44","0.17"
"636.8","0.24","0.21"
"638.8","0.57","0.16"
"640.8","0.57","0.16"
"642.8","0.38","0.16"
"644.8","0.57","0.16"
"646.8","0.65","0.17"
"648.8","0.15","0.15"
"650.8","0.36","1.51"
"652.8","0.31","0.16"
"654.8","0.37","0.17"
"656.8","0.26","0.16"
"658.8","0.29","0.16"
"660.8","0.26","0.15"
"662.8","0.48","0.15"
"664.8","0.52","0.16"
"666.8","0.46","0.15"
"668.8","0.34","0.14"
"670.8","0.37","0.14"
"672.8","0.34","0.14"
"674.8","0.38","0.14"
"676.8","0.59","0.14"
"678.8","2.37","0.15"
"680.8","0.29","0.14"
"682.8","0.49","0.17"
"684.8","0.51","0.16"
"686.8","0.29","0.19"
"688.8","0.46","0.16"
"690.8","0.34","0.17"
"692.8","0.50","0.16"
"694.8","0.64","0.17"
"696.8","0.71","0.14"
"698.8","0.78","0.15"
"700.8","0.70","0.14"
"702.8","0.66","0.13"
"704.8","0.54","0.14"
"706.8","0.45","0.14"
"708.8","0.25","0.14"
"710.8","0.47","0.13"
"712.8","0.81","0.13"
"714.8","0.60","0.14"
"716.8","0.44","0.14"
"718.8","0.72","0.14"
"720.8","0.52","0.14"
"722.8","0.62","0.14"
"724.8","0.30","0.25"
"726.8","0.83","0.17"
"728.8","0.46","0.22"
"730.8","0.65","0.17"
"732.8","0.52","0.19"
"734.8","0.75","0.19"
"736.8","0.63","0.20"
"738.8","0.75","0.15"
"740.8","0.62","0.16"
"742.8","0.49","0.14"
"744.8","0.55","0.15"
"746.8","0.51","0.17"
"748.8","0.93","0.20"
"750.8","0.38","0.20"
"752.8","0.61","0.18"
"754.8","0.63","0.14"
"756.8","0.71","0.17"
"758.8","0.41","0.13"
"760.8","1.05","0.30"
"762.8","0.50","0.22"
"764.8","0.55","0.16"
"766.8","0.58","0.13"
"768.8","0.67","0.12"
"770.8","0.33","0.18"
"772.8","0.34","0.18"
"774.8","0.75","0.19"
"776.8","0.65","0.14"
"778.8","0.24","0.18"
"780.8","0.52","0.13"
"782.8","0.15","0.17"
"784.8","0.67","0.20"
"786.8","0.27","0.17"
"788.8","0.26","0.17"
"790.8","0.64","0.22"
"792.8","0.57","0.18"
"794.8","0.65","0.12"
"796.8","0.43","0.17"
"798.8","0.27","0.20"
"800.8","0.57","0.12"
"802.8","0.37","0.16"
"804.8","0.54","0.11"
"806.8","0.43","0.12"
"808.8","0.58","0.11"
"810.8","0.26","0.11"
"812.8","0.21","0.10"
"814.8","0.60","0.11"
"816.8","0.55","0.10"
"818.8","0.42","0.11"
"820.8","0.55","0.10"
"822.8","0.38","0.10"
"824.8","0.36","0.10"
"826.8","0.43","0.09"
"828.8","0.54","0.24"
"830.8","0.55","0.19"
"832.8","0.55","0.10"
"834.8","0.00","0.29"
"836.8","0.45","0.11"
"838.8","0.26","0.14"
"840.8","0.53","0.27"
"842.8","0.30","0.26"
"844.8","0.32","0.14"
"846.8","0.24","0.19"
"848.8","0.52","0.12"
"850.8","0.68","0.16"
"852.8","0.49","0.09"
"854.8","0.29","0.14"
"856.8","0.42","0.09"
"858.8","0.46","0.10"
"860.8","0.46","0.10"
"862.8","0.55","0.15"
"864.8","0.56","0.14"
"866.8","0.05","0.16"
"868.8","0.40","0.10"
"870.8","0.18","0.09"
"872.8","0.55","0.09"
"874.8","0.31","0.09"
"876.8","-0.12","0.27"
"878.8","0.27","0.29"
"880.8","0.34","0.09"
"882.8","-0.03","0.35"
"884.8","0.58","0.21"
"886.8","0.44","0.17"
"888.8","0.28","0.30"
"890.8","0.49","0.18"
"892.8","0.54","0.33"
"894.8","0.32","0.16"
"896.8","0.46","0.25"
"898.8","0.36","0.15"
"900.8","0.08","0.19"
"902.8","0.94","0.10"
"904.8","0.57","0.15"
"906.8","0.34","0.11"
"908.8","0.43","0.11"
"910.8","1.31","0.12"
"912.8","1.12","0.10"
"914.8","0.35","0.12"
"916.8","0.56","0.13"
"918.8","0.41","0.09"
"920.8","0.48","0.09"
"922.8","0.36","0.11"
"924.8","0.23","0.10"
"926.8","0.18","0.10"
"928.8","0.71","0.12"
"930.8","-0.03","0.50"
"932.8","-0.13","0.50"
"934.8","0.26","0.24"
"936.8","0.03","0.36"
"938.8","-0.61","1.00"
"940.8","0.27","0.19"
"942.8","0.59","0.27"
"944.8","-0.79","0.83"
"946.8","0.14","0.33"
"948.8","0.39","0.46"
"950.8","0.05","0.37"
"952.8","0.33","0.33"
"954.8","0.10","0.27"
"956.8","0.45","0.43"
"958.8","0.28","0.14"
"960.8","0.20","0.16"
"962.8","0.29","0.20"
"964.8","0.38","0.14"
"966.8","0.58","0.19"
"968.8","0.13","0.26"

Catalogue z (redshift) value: 0.82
